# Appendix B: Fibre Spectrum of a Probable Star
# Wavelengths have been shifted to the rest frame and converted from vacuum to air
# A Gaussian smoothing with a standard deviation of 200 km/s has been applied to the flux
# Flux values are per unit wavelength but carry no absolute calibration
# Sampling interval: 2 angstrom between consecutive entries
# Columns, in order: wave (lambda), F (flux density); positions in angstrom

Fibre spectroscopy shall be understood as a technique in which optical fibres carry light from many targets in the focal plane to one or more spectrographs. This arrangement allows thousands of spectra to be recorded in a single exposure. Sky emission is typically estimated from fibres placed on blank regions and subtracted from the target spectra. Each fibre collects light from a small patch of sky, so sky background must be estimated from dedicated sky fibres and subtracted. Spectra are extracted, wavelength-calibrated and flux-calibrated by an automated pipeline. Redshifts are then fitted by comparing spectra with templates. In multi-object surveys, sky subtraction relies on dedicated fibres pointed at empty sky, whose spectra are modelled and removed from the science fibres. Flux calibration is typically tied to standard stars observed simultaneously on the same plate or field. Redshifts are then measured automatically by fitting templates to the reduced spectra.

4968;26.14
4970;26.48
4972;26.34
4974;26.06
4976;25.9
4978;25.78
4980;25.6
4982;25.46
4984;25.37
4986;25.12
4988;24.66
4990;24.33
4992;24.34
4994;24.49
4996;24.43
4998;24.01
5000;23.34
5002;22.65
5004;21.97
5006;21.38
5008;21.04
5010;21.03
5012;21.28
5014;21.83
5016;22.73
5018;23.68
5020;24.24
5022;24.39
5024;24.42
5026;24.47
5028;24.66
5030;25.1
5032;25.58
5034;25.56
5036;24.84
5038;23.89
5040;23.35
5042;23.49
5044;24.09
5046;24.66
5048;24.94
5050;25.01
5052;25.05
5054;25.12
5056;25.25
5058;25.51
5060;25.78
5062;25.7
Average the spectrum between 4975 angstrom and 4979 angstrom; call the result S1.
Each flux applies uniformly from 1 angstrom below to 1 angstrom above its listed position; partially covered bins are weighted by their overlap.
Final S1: 25.8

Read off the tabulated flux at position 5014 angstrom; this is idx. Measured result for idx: 21.83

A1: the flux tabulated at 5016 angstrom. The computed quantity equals 22.73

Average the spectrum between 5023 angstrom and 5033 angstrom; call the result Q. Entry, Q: 24.8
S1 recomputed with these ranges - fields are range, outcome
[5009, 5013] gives 21.2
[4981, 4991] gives 25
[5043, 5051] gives 24.7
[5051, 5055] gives 25.1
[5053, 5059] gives 25.3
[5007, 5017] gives 21.6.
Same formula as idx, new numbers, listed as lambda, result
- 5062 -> 25.7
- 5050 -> 25.01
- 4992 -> 24.34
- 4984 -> 25.37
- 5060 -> 25.78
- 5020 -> 24.24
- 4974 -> 26.06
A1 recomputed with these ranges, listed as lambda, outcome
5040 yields 23.35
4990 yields 24.33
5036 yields 24.84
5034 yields 25.56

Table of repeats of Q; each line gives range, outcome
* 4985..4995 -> 24.6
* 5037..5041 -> 23.6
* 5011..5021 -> 22.8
